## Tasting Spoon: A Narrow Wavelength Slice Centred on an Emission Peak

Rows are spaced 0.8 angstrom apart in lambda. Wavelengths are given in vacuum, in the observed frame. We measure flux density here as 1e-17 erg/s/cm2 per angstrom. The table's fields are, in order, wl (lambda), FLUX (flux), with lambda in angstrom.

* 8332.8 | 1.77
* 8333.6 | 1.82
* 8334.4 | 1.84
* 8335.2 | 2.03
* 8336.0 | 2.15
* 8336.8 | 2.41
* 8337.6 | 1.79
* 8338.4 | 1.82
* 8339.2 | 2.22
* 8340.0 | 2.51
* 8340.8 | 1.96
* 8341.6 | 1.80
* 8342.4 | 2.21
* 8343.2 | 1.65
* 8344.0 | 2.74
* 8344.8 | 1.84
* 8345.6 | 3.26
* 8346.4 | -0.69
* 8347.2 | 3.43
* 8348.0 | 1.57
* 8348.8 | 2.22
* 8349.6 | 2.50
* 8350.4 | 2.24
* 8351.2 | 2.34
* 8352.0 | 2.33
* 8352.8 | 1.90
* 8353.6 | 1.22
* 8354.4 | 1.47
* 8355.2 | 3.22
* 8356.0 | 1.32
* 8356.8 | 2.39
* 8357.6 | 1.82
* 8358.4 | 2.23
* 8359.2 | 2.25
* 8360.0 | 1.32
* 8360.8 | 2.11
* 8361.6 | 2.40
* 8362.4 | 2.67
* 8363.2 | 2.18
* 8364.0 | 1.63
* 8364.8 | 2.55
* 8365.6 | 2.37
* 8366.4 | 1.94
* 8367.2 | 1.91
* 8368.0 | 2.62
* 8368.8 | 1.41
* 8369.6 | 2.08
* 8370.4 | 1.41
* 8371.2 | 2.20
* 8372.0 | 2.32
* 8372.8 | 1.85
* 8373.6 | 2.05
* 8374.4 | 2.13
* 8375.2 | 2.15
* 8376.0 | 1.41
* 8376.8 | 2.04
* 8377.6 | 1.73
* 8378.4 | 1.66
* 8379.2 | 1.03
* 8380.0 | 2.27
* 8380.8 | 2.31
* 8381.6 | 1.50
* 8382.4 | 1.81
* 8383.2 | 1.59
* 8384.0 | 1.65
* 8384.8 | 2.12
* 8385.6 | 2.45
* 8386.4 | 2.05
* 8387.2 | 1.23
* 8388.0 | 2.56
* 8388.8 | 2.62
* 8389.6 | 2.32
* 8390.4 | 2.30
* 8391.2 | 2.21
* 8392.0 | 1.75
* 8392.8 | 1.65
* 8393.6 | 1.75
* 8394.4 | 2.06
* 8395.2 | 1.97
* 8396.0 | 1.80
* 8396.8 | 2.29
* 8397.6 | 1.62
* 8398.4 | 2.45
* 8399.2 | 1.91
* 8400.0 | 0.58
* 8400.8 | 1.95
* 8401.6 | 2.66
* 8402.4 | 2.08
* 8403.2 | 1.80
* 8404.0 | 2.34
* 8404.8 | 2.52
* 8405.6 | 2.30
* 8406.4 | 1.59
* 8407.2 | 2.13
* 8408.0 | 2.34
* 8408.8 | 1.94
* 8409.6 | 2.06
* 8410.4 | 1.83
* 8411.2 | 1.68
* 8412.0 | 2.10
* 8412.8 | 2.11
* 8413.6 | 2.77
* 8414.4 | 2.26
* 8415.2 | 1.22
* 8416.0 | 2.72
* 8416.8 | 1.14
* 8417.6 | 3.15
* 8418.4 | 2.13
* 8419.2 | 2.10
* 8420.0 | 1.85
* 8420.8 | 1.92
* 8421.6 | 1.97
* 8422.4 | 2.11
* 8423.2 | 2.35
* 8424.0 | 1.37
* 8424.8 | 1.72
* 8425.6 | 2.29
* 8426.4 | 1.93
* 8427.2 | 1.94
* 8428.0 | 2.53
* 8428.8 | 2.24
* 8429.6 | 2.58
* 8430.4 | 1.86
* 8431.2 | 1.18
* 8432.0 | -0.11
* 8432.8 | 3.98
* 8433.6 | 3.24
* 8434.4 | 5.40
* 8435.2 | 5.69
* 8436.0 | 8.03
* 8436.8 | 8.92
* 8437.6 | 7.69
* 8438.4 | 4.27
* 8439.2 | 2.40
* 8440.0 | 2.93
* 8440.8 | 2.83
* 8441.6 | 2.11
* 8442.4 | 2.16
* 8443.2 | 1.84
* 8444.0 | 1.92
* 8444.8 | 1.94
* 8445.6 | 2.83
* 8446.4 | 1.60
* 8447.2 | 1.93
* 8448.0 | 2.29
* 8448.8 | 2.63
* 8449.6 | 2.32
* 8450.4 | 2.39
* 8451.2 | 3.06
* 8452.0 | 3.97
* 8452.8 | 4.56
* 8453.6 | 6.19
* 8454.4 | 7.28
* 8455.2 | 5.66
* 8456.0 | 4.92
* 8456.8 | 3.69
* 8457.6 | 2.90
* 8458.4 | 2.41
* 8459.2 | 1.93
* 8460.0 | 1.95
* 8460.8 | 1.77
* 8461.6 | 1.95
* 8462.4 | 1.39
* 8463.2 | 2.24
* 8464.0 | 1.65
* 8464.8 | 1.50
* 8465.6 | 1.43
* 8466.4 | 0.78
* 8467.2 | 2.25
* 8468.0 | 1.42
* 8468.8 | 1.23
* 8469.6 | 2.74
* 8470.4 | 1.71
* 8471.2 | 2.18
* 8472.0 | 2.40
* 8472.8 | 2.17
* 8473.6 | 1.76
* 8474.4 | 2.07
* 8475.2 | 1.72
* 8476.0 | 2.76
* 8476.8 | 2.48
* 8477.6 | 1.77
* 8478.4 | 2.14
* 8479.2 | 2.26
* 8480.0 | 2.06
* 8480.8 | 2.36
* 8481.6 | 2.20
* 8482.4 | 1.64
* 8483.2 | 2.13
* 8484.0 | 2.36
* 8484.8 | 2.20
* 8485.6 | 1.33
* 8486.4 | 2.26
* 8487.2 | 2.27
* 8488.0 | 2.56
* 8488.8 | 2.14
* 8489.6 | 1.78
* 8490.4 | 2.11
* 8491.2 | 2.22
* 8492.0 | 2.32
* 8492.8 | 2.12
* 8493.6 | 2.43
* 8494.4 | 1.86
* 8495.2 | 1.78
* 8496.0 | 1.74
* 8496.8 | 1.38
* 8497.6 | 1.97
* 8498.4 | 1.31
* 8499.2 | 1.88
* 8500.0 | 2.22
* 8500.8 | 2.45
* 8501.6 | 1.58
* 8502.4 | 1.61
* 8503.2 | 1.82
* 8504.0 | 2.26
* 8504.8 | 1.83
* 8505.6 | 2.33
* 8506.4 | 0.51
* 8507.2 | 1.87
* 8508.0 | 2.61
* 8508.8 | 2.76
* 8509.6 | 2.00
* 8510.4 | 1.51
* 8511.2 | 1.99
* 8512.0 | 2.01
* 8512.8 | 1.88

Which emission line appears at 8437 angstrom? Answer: [S II] 6716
